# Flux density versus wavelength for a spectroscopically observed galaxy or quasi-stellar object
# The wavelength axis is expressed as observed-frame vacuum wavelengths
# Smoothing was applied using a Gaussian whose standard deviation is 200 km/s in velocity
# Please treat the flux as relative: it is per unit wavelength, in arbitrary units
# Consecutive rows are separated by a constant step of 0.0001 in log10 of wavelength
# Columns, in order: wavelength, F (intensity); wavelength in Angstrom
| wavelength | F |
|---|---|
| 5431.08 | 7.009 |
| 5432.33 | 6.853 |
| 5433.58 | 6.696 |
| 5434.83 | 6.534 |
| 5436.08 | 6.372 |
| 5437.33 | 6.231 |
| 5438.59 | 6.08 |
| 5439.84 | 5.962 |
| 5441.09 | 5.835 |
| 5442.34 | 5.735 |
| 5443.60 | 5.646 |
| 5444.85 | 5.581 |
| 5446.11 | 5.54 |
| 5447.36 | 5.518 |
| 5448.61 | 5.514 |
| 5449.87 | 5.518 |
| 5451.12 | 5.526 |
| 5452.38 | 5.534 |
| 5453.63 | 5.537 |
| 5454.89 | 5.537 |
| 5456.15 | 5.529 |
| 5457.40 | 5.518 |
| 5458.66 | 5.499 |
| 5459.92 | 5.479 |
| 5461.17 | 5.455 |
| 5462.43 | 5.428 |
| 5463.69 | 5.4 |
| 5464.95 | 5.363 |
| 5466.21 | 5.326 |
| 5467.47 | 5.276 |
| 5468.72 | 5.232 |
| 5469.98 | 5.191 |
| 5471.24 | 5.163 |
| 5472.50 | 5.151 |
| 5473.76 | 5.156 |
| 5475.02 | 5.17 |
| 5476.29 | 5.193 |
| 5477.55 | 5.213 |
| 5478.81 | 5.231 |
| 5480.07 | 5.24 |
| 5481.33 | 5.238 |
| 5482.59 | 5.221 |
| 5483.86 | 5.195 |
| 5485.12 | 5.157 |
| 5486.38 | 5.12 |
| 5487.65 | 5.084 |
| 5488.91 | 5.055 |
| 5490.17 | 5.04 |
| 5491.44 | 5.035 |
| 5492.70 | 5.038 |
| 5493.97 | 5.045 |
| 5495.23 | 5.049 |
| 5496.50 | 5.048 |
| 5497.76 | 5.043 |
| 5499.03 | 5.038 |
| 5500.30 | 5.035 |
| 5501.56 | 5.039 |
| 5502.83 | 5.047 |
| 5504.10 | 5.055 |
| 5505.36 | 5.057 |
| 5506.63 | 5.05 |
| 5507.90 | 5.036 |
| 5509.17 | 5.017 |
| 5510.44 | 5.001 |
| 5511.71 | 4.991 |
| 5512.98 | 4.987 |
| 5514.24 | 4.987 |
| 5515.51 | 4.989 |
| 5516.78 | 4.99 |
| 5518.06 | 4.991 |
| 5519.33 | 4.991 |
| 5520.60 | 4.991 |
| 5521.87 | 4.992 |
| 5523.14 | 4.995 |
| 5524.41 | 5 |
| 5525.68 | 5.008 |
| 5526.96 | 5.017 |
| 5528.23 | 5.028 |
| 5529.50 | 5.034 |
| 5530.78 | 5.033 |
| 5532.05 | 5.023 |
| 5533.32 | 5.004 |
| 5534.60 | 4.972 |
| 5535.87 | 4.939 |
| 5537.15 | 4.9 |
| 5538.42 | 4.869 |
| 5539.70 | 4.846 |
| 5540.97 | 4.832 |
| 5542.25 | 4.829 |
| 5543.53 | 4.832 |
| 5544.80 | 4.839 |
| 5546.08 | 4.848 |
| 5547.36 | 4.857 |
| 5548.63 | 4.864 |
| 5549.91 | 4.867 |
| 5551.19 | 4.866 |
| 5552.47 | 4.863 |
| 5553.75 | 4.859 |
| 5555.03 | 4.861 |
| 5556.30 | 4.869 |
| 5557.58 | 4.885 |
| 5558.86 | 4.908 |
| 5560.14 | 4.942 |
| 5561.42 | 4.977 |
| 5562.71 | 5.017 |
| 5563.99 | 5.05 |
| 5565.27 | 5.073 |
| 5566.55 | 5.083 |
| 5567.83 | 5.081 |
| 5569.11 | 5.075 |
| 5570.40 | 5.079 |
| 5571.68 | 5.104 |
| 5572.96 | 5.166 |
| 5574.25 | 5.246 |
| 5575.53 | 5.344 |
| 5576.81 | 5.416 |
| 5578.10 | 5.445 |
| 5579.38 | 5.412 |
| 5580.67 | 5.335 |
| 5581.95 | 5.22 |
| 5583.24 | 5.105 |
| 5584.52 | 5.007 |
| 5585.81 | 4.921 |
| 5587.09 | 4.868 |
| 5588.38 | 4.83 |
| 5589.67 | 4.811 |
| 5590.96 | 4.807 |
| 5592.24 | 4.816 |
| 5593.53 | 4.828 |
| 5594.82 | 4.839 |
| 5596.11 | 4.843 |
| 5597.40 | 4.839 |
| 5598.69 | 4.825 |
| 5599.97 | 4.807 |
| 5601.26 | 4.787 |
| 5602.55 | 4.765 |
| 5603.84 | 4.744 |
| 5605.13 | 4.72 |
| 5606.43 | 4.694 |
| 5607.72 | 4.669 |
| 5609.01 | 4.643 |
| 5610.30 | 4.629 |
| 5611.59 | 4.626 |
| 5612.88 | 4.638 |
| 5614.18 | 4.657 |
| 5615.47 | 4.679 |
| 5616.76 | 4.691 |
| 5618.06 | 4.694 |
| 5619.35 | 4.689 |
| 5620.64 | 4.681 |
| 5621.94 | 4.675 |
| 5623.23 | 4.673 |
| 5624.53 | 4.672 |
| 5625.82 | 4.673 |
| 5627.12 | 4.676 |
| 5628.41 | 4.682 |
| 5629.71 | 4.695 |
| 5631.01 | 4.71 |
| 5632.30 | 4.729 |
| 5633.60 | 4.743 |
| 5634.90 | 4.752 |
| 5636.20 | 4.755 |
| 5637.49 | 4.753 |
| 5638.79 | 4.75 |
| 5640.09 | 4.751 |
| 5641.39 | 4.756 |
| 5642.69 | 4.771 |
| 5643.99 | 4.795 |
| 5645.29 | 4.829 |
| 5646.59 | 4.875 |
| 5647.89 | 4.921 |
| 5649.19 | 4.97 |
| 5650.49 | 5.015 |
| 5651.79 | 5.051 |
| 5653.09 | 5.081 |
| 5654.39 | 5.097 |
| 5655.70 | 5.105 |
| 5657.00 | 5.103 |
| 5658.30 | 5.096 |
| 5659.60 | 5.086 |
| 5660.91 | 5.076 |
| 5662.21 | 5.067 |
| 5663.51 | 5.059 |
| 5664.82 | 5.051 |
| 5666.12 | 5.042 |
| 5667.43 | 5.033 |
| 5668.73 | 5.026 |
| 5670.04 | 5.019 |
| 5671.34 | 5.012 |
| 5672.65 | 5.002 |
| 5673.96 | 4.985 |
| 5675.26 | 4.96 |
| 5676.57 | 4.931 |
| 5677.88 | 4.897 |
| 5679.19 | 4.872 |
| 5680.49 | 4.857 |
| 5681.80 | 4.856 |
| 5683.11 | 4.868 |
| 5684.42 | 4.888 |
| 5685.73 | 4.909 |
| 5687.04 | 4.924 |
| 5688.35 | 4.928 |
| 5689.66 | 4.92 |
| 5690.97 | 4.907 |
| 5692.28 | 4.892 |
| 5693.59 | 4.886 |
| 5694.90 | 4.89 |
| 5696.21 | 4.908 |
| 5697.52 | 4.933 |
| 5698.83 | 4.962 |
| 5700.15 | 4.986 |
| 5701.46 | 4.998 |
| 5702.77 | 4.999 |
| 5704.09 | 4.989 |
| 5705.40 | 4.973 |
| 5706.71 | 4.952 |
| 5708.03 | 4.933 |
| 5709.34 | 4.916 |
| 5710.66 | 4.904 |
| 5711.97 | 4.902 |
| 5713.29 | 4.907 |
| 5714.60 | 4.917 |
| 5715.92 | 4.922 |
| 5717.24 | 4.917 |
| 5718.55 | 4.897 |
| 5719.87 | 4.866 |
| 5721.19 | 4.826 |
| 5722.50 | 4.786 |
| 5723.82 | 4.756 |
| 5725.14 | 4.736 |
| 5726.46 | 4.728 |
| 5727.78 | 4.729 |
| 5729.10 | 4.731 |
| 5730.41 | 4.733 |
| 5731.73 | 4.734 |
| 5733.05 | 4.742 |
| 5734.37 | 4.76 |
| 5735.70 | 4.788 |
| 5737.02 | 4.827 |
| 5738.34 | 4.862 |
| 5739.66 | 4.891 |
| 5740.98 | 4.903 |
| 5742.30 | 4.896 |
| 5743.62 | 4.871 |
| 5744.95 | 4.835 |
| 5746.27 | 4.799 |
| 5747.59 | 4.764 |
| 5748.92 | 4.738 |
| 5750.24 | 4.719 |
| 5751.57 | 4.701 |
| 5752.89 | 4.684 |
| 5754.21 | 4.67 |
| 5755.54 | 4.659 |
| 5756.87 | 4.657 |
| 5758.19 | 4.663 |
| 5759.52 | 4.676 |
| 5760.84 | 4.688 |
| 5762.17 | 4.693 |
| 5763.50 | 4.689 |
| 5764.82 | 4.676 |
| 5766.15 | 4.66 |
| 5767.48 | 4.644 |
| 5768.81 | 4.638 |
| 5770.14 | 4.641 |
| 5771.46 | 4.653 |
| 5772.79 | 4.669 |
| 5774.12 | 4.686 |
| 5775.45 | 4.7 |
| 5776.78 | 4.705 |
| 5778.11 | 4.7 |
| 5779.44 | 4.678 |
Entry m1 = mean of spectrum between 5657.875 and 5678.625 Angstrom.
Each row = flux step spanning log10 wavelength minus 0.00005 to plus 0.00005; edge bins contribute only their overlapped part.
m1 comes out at 5.02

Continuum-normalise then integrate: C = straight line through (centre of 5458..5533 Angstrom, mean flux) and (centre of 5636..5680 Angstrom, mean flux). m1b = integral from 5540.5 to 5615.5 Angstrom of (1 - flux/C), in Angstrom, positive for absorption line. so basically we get 1.7 Angstrom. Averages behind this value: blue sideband 5.12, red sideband 4.96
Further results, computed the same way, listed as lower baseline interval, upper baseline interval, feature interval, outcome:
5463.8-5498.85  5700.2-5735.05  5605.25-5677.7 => 1.59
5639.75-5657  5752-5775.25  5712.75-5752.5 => -0.56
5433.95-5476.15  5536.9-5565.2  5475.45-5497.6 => 0.89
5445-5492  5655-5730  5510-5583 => 2.41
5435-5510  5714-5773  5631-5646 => 0.67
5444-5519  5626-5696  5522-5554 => 1.23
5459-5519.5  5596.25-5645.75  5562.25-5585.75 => -1.49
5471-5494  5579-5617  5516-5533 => 0.08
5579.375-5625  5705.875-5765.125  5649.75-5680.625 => -1.46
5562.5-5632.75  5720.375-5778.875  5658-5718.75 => -2.03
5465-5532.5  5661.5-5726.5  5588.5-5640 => 2.72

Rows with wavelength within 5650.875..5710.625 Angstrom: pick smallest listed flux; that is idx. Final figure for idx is 4.856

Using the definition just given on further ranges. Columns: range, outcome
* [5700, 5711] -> 4.904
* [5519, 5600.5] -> 4.807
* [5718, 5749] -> 4.728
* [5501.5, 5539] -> 4.869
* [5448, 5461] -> 5.479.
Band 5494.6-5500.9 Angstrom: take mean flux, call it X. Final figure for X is 5.04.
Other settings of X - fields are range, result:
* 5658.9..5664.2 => 5.07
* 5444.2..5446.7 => 5.56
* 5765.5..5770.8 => 4.64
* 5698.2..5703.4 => 4.98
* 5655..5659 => 5.1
